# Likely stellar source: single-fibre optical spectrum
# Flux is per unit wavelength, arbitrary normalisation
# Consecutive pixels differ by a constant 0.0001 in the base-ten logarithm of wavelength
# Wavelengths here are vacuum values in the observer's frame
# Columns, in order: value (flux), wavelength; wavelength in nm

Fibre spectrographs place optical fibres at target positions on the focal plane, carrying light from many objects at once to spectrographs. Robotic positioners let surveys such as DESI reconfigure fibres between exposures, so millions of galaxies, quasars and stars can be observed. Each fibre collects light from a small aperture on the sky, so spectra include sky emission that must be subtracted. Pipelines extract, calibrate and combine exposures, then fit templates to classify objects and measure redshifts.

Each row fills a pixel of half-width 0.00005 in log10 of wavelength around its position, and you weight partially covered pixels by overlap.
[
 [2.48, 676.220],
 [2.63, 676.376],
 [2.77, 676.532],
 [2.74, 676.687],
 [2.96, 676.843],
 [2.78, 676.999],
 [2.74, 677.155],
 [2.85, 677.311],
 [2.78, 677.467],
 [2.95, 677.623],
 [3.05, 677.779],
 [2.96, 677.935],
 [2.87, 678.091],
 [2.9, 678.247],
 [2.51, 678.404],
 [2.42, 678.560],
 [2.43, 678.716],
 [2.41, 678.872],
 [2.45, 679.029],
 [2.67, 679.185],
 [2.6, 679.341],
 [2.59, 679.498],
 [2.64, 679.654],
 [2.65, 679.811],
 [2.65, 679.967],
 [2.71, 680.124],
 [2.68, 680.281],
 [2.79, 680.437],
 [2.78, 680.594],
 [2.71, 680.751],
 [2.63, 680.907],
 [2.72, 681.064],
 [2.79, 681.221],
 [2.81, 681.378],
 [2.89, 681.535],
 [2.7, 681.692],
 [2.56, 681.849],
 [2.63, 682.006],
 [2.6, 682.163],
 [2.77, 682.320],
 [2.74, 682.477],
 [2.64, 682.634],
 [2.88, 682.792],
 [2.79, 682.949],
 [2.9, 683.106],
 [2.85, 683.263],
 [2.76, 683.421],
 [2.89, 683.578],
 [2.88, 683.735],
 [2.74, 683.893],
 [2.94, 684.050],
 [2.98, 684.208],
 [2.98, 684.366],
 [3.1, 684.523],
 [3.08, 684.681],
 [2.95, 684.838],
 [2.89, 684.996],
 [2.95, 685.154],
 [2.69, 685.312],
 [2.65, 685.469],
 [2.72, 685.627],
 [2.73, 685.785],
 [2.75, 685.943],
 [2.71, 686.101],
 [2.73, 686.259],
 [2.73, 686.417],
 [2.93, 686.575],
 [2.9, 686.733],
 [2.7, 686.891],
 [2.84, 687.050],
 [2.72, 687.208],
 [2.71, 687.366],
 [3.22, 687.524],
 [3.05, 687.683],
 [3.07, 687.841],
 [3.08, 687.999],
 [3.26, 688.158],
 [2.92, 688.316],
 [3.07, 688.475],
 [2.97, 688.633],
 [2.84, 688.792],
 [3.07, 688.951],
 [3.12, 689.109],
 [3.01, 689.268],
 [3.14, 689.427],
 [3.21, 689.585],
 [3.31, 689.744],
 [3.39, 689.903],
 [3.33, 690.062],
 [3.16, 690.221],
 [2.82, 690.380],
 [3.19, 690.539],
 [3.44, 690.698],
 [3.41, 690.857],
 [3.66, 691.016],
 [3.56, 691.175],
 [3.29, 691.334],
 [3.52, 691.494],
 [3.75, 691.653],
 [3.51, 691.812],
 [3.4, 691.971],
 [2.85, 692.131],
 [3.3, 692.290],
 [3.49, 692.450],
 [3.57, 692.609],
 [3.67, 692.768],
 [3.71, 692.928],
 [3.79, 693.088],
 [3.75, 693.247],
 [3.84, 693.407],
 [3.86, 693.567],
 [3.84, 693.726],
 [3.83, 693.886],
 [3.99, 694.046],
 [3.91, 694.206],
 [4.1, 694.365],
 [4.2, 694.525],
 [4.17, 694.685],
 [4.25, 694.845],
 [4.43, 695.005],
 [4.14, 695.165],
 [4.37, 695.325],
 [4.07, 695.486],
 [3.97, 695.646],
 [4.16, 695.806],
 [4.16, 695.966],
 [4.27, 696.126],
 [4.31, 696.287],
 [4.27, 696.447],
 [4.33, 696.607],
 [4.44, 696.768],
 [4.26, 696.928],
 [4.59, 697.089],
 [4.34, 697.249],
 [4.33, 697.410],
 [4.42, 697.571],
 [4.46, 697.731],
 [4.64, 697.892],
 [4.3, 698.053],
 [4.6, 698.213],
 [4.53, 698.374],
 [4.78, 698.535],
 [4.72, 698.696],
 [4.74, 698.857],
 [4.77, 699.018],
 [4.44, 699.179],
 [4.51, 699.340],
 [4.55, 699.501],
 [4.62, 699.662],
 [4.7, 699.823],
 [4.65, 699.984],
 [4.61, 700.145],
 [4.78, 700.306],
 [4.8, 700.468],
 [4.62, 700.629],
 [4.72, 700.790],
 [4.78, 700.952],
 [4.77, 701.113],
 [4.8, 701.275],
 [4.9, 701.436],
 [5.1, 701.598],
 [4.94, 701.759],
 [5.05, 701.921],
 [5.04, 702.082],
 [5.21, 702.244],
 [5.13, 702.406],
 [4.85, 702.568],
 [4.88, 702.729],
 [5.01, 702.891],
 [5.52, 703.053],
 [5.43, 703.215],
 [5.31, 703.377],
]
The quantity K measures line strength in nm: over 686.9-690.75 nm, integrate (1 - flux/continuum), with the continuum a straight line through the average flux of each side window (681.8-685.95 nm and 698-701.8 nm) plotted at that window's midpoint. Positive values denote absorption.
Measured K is 0.372 nm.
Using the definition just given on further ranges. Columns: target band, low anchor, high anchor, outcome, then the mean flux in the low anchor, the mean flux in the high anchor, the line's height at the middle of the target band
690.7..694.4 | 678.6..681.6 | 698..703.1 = 0.31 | 2.66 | 4.79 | 3.96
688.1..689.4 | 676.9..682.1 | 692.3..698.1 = 0.18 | 2.71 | 4.11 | 3.53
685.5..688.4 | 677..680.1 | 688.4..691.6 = 0.20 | 2.69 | 3.23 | 3.09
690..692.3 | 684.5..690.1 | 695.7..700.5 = 0.10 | 2.96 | 4.5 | 3.51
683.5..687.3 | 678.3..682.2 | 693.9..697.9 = 0.39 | 2.64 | 4.25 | 3.17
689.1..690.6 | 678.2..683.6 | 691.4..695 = 0.13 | 2.69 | 3.75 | 3.46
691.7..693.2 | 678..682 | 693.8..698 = 0.16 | 2.66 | 4.25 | 3.9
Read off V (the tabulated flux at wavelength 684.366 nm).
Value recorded 2.98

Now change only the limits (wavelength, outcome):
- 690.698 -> 3.44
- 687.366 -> 2.71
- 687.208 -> 2.72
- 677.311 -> 2.85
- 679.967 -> 2.65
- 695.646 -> 3.97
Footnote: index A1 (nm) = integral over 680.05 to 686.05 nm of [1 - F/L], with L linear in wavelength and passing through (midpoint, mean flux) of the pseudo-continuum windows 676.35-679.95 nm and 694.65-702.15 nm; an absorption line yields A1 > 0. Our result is 0.67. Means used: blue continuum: 2.71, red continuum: 4.54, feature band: 2.8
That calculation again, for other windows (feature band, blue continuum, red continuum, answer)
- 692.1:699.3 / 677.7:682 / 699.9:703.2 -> 0.263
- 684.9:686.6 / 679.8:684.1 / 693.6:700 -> 0.211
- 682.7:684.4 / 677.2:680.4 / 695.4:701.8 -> 0.145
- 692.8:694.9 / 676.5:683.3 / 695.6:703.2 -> 0.090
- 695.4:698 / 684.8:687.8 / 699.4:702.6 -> -0.044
